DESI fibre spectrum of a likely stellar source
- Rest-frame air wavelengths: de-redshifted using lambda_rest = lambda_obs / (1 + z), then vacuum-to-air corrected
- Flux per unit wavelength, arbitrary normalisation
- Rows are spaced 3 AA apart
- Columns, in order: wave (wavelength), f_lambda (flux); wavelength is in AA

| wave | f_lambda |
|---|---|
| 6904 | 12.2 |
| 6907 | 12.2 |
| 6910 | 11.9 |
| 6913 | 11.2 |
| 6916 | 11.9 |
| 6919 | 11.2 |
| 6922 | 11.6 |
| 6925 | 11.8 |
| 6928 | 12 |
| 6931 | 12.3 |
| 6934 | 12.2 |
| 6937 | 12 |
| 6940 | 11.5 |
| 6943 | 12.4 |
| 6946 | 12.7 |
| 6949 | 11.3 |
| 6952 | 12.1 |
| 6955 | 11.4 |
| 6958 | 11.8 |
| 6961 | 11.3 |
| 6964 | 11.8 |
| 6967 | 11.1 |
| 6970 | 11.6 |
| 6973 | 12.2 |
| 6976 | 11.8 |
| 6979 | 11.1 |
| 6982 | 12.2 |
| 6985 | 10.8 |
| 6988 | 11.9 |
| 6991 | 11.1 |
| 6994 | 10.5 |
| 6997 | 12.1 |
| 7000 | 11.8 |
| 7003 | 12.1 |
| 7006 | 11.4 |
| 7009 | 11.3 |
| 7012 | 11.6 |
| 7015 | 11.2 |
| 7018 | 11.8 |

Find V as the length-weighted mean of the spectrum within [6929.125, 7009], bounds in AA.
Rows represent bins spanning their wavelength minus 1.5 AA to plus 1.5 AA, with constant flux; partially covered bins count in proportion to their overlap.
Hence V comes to 11.7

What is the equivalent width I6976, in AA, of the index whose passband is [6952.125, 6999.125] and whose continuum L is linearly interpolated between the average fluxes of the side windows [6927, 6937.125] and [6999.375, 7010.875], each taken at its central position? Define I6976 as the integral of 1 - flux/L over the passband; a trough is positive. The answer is 1.2 AA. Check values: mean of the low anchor 12.1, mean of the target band 11.5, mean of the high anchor 11.6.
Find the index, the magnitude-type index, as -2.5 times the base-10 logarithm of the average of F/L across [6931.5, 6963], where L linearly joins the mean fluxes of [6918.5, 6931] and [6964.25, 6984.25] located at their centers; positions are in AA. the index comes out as -0.02 mag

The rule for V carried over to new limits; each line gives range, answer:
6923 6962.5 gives 11.9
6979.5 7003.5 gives 11.5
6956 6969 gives 11.5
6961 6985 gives 11.6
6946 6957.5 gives 11.8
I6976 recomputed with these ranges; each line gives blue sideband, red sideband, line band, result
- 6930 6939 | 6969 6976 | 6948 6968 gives 0.7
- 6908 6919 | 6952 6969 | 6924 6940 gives -0.6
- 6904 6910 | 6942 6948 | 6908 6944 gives 1.4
